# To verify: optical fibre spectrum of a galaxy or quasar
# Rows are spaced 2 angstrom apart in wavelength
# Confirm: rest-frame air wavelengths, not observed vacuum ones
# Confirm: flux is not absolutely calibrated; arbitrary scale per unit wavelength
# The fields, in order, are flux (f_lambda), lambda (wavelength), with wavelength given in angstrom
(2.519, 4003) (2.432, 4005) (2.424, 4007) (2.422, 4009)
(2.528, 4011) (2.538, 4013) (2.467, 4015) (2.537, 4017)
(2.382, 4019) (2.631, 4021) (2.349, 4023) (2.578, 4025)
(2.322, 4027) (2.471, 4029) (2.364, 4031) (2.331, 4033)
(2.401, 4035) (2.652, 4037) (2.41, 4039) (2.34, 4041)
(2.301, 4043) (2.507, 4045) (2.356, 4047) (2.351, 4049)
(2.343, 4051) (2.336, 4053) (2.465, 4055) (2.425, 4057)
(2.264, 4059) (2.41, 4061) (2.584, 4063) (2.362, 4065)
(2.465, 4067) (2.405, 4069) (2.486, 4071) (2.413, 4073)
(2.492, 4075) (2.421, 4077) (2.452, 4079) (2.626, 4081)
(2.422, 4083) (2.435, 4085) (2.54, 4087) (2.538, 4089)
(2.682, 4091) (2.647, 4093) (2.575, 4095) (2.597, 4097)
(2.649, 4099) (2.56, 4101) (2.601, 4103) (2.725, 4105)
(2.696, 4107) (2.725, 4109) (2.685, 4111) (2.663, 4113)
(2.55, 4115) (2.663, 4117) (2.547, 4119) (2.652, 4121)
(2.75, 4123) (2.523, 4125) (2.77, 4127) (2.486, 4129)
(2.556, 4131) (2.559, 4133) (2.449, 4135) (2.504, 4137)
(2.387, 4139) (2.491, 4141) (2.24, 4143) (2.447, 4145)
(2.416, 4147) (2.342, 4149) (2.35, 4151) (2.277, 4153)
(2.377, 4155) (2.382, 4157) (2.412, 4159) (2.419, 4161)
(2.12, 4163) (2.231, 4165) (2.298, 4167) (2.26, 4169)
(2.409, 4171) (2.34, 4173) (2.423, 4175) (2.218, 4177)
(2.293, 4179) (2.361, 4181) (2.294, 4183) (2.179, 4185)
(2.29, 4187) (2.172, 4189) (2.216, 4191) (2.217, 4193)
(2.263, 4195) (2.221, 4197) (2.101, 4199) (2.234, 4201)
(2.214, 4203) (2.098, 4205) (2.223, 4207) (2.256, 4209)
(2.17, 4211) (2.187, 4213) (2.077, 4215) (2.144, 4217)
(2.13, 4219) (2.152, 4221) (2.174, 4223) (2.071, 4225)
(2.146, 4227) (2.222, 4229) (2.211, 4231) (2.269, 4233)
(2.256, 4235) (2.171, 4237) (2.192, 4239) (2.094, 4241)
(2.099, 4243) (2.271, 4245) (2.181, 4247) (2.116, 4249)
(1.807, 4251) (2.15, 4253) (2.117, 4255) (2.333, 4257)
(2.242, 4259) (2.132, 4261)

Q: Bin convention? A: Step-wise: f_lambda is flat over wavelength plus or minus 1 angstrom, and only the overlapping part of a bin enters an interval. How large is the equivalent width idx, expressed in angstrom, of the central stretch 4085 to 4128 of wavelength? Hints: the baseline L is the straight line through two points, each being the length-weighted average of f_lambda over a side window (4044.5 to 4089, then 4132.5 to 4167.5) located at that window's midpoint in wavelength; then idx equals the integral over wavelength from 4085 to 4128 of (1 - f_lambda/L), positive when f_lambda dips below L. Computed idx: -4.0 angstrom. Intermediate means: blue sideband 2.44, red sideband 2.37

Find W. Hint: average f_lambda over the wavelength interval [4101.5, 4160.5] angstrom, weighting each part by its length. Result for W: 2.52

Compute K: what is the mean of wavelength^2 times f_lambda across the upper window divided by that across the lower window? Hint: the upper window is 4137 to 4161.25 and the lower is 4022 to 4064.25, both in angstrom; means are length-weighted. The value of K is 1.04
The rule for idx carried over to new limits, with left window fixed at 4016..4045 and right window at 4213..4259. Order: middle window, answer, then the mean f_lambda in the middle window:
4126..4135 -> -1.08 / 2.58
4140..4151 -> -0.50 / 2.38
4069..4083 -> -0.58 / 2.47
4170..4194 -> -0.58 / 2.28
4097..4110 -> -1.77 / 2.65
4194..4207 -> 0.08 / 2.19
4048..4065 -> 0.04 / 2.4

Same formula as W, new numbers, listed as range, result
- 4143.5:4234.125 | 2.25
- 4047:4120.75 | 2.52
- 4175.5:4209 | 2.23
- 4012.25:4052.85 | 2.43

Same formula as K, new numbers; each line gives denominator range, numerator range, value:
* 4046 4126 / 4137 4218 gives 0.94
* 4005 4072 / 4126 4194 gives 1.03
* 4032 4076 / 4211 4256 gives 0.97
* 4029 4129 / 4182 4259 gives 0.93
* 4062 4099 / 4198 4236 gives 0.92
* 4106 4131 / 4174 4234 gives 0.87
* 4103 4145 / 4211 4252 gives 0.88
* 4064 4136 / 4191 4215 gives 0.90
